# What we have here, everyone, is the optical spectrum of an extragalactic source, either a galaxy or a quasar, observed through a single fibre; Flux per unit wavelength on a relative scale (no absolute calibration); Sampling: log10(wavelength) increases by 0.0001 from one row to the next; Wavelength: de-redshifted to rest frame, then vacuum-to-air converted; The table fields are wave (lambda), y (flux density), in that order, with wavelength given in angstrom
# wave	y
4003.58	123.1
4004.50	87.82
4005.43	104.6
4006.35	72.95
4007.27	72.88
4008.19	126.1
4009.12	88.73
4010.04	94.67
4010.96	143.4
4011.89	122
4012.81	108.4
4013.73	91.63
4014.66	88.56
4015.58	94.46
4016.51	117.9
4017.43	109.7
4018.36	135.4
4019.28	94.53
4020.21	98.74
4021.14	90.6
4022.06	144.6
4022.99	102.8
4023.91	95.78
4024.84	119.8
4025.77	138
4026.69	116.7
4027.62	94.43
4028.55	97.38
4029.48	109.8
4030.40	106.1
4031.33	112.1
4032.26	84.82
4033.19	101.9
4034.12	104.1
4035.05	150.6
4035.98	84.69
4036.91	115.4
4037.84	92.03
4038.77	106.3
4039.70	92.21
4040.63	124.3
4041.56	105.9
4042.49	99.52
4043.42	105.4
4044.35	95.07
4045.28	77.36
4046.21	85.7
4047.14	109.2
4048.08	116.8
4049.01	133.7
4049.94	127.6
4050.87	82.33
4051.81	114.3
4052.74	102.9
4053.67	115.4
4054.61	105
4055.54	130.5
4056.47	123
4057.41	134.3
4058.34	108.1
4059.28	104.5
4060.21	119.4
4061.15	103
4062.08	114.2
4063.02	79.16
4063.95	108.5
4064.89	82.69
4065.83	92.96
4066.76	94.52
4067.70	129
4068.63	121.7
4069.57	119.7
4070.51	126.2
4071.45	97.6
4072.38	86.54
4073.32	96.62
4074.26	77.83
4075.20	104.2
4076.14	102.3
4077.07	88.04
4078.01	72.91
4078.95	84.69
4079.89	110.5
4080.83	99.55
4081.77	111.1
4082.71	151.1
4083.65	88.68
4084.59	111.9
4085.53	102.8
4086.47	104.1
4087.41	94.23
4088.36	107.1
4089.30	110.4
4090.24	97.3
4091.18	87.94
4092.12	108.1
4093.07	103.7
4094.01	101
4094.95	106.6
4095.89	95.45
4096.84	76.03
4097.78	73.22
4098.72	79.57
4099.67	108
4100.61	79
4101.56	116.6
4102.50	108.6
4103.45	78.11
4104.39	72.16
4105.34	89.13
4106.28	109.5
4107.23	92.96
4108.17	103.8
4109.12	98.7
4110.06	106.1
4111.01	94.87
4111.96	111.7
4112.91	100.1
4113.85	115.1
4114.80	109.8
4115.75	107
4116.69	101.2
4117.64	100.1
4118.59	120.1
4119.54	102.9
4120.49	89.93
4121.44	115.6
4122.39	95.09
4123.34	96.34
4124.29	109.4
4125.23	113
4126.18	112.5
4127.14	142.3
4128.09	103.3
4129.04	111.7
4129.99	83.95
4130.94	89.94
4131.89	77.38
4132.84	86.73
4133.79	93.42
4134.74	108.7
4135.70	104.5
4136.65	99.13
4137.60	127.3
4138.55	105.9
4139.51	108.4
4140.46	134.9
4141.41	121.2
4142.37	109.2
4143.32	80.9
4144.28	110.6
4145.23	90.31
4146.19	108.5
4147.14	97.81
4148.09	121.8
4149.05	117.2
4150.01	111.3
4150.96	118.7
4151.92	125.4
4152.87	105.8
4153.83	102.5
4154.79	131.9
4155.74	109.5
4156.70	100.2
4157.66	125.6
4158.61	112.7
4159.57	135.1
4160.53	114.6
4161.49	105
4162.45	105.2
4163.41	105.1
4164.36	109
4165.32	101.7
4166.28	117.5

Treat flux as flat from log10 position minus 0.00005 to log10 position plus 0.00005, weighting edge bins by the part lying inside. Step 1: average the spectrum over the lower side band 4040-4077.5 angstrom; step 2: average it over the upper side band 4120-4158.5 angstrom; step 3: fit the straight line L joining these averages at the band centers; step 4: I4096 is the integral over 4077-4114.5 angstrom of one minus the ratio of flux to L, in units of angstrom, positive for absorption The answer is 2.7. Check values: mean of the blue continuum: 106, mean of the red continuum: 108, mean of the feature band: 98.9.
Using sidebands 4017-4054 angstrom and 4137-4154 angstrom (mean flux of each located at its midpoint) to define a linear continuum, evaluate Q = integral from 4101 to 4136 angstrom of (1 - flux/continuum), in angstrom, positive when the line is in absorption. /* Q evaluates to 2.6 angstrom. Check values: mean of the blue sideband 107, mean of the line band 102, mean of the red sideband 111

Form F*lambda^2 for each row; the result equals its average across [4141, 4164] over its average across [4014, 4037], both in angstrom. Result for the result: 1.09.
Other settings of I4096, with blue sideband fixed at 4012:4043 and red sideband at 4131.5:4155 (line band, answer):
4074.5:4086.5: 0.6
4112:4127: 0.1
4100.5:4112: 1.1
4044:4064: -0.3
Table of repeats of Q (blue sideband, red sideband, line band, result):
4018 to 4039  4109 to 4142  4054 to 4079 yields 0.7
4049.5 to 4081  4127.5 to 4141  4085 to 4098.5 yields 0.9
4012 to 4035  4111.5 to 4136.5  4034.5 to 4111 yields 2.2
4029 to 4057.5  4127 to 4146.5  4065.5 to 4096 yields 1.0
